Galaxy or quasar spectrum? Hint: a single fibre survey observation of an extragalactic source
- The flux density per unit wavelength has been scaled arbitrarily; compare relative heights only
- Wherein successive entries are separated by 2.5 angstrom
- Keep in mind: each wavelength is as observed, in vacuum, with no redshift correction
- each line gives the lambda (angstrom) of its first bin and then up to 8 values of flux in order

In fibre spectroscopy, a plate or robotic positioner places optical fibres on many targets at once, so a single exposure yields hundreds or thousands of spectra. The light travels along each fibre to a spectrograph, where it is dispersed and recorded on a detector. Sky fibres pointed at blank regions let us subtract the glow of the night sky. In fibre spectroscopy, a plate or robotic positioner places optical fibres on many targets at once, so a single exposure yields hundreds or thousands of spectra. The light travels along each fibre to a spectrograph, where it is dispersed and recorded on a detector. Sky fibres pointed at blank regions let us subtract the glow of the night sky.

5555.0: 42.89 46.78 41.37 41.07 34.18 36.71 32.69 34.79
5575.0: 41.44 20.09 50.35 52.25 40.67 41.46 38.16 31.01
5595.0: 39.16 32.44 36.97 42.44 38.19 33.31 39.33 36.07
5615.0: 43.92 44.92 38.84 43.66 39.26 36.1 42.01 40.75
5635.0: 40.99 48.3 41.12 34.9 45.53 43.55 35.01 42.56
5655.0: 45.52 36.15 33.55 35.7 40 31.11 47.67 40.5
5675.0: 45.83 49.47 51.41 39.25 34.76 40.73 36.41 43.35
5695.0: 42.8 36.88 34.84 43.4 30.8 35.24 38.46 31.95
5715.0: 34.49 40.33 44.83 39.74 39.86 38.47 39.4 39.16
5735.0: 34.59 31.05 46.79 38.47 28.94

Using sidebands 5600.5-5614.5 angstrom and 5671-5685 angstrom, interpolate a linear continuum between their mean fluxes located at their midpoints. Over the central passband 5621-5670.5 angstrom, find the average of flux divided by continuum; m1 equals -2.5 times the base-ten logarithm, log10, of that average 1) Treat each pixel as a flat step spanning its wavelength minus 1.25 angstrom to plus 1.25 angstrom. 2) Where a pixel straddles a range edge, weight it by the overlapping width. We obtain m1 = 0.04 mag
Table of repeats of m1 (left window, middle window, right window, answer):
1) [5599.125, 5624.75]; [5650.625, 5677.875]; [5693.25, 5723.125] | -0.044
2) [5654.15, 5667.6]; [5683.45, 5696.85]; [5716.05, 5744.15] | -0.040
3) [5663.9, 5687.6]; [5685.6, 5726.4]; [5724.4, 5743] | 0.052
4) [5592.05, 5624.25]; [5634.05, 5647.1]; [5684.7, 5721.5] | -0.103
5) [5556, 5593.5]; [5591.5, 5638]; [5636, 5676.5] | 0.013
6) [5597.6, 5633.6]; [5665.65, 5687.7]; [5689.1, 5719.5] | -0.112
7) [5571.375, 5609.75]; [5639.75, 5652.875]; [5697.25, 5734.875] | -0.062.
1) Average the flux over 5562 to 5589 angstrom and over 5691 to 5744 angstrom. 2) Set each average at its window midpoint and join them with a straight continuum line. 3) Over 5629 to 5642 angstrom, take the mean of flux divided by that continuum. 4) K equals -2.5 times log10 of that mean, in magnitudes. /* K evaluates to -0.10 mag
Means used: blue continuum 38.6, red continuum 38.3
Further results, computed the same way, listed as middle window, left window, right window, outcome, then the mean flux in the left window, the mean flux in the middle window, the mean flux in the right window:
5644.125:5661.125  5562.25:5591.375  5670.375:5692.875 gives 0.03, 38.5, 40.2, 42.6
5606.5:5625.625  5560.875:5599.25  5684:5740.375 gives -0.06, 37.8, 40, 38.1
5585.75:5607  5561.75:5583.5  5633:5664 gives 0.04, 37.9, 37.4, 40.3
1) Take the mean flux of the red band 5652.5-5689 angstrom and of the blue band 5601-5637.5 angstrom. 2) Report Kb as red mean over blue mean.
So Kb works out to 1.02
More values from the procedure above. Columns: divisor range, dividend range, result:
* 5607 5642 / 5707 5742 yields 0.94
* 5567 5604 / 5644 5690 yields 1.07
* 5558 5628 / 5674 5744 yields 1.02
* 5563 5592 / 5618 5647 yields 1.08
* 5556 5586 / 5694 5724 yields 0.96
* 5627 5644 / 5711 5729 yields 0.94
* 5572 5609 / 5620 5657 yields 1.08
